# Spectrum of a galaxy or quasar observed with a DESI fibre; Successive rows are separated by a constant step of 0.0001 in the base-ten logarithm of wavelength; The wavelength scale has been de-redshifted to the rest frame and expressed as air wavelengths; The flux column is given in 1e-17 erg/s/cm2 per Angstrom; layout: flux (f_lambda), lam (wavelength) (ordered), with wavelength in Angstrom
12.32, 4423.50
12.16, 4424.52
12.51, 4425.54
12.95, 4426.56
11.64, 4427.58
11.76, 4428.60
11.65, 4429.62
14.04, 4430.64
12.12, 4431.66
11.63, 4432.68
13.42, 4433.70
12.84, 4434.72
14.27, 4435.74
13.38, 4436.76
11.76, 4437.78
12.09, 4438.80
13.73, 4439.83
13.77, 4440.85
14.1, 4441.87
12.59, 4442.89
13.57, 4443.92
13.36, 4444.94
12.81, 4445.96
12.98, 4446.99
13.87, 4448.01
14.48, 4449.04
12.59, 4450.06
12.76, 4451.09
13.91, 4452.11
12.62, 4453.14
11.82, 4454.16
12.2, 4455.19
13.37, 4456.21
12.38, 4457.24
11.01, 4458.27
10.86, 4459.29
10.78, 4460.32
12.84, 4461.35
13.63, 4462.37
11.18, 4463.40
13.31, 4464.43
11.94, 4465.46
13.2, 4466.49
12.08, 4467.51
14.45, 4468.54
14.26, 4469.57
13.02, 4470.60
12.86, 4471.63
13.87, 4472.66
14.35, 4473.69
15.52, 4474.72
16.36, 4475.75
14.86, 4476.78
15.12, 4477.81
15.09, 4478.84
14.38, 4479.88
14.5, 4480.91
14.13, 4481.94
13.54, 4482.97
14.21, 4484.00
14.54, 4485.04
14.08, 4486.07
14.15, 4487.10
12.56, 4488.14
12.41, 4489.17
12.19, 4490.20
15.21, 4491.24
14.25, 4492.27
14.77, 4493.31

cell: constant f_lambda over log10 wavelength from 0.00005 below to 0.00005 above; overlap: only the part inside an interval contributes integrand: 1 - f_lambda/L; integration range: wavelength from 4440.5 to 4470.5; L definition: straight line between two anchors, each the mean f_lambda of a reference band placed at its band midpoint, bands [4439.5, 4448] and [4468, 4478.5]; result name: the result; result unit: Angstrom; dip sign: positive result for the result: 2.1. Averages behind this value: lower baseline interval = 13.4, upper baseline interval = 14.5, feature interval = 12.9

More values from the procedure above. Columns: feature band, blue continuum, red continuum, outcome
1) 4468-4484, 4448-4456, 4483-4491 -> -1.3 Angstrom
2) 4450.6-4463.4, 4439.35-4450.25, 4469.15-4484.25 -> 1.4 Angstrom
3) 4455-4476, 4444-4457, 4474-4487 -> 1.4 Angstrom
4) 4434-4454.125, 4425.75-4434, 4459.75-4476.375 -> -0.7 Angstrom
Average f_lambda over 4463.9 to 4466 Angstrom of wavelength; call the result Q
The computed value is 12.6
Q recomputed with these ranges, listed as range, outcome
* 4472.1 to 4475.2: 14.5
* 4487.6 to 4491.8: 13.1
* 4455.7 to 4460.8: 11.7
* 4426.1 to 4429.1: 12.1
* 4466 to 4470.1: 13.5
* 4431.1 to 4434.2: 12.4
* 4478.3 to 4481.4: 14.6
